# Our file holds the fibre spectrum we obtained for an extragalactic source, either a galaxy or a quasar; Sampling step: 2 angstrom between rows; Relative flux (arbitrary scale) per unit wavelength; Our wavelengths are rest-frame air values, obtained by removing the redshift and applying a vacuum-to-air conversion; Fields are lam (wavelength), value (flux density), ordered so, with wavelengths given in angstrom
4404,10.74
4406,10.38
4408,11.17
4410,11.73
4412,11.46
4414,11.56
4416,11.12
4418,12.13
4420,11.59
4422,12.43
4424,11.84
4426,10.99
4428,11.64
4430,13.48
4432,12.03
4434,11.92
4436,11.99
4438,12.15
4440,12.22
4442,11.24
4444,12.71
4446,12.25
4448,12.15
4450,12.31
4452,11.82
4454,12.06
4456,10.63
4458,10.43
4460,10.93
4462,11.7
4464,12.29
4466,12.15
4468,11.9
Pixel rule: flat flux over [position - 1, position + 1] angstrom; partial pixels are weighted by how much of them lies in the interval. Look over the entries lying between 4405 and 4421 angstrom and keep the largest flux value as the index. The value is 12.13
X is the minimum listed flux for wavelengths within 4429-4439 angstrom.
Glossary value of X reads 11.92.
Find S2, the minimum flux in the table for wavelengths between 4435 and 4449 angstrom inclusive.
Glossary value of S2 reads 11.24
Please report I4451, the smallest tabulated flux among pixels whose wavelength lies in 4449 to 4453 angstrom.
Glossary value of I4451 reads 11.82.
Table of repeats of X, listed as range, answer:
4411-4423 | 11.12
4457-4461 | 10.43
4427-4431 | 11.64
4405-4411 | 10.38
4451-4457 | 10.63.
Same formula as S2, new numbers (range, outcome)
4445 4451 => 12.15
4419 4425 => 11.59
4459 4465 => 10.93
